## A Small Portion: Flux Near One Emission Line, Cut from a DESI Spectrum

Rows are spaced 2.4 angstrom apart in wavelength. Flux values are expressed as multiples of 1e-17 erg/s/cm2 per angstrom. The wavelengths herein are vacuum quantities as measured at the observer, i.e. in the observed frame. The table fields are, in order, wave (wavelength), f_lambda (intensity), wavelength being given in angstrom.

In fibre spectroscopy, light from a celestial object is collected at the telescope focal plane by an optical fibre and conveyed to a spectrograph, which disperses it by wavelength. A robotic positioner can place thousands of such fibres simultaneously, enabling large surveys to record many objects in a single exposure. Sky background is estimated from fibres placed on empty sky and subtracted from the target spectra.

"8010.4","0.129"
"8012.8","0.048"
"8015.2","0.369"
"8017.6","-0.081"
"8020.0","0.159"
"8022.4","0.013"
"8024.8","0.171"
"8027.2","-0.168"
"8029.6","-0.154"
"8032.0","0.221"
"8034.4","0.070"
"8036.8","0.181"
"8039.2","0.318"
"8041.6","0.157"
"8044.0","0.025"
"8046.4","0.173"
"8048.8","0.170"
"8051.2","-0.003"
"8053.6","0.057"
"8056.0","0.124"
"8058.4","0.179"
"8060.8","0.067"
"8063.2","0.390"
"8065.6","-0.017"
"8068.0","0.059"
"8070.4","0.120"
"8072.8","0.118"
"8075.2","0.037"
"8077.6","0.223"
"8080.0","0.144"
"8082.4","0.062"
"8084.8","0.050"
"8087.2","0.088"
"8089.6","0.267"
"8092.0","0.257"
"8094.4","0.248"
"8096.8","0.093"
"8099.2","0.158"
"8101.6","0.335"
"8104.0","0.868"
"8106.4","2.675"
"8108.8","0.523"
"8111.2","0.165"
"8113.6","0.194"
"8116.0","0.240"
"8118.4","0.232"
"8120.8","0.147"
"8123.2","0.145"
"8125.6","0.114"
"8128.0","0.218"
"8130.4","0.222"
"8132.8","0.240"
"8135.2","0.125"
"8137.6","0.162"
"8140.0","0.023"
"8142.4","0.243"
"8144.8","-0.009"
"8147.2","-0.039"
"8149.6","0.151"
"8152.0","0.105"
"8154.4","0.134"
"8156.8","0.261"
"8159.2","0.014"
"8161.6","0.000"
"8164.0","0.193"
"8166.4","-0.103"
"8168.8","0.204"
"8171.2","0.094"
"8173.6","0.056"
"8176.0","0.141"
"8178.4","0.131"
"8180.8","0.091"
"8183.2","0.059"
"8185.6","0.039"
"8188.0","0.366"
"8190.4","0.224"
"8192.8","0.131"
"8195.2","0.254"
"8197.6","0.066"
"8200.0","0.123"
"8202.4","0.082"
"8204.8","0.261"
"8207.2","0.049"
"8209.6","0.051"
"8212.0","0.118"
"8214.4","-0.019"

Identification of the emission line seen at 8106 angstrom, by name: H-alpha 6563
